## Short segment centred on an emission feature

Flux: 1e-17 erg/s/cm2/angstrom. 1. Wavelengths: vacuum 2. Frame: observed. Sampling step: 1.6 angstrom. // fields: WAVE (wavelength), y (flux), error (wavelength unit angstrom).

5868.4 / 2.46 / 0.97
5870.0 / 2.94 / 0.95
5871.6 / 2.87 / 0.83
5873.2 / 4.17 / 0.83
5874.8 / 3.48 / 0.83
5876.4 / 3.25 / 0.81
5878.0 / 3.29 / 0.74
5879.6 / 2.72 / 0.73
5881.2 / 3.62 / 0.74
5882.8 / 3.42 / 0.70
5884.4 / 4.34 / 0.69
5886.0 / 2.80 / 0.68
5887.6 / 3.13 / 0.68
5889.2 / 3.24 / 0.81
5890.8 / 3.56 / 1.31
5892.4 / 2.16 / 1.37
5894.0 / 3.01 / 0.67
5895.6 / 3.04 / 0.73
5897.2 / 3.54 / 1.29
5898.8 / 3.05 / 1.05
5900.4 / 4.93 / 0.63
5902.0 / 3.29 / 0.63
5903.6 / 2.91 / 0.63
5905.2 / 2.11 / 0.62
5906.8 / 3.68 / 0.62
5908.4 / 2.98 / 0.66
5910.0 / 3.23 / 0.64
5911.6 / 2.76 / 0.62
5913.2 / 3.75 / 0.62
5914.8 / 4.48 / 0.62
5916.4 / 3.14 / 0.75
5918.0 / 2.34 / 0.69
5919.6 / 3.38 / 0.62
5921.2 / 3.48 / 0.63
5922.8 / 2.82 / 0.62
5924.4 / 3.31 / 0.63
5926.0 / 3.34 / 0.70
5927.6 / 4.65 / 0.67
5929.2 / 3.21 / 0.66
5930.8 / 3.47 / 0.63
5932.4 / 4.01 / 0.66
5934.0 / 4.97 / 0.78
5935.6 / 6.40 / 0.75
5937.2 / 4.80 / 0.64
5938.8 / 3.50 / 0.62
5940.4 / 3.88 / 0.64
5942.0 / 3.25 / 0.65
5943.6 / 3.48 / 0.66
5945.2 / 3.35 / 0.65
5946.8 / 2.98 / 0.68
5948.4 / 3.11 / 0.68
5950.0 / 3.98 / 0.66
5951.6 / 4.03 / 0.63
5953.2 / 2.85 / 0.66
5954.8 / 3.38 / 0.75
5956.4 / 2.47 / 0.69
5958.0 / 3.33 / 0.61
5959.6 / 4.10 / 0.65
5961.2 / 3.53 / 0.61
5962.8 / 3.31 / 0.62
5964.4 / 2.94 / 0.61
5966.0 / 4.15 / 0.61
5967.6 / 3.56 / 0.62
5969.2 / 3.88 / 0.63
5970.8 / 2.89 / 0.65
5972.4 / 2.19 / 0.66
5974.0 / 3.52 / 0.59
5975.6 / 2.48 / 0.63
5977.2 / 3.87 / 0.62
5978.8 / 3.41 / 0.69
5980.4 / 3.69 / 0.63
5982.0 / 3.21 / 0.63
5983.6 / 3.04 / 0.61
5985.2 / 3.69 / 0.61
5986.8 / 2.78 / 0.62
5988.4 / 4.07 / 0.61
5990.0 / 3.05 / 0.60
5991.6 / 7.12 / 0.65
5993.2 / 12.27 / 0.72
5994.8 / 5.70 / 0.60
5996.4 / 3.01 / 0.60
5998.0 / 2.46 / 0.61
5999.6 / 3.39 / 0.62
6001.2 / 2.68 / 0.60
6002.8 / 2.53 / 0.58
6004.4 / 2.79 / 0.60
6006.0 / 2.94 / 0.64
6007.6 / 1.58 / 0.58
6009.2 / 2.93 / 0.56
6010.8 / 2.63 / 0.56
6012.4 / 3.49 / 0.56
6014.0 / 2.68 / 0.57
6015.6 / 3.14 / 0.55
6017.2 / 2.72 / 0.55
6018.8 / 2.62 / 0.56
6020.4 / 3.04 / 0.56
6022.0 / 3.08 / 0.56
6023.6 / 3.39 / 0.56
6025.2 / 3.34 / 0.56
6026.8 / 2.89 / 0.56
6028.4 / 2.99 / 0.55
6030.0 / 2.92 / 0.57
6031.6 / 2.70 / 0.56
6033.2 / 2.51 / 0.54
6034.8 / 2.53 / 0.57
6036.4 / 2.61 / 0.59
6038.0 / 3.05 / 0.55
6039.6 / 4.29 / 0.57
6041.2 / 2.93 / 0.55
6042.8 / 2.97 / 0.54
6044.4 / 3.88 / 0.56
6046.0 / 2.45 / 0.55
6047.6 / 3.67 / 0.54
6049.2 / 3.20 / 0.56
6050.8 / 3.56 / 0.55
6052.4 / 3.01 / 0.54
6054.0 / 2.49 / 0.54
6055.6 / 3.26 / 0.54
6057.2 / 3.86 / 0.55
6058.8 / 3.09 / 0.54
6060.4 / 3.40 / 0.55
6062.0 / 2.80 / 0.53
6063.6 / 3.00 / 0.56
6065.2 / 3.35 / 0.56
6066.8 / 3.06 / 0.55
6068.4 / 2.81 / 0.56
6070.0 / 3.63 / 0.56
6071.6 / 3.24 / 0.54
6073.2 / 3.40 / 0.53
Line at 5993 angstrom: [O III] 5007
